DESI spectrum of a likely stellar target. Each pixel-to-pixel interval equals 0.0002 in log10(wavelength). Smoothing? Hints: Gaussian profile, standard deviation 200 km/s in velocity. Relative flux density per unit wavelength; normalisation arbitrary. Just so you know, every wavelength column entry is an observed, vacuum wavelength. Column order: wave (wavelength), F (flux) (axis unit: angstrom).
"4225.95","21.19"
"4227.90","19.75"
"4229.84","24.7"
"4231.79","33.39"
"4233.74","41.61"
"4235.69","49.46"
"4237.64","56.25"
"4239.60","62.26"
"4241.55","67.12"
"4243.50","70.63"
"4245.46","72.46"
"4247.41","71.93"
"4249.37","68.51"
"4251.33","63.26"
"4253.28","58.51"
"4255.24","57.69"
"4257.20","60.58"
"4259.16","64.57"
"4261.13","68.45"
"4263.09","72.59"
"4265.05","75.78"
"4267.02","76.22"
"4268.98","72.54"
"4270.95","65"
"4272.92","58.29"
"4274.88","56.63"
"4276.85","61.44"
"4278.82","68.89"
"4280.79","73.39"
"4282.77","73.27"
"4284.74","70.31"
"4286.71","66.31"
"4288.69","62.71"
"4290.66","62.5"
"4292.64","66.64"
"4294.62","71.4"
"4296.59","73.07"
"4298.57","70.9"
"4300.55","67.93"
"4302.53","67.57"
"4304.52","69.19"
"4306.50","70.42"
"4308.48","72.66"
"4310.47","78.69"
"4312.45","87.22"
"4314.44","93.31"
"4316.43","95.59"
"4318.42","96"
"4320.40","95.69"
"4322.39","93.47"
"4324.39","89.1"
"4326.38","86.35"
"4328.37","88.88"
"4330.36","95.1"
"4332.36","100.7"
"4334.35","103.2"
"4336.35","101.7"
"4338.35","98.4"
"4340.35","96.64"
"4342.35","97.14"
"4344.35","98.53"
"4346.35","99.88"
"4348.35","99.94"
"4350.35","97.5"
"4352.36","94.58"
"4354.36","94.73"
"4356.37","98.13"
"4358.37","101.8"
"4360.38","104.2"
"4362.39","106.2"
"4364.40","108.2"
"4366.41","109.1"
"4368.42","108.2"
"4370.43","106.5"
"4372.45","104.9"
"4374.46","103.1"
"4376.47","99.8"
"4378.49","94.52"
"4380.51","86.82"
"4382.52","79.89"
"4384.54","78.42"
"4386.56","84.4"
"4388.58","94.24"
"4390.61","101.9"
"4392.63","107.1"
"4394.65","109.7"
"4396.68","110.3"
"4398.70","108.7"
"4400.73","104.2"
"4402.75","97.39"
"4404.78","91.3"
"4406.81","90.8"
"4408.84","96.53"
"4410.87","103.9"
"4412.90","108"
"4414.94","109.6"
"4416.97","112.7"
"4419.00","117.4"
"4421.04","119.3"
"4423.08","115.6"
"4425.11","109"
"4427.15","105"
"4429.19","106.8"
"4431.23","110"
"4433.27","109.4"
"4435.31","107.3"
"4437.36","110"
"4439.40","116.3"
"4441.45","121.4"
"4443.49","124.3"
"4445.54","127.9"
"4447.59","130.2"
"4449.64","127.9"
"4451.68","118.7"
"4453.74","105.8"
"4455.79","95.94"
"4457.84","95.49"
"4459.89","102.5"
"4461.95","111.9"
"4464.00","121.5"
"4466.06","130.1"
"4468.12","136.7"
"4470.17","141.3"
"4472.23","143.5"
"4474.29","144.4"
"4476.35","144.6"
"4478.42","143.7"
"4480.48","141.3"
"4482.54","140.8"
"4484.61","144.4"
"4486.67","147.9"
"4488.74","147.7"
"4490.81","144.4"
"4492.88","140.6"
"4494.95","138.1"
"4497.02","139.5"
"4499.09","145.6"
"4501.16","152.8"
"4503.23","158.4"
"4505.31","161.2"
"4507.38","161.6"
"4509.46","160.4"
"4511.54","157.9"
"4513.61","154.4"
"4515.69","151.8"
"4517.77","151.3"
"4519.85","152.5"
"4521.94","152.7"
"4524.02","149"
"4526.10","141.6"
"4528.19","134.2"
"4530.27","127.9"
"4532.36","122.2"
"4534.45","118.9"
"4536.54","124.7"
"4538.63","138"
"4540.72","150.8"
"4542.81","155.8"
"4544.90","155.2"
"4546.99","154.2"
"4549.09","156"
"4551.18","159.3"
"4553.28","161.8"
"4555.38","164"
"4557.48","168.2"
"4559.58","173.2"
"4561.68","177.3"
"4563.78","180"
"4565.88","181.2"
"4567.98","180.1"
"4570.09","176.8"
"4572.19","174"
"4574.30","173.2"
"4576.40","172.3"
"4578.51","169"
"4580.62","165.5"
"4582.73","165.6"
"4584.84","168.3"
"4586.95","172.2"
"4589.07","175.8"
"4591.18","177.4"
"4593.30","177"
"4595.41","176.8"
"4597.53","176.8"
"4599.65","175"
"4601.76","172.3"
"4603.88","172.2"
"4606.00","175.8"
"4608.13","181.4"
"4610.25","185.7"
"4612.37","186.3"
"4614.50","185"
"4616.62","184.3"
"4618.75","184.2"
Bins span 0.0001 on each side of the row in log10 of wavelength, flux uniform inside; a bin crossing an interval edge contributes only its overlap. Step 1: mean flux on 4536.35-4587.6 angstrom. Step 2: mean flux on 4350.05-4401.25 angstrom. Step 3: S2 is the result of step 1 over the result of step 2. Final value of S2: 1.66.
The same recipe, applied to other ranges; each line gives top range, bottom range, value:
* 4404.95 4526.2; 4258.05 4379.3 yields 1.52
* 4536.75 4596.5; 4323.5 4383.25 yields 1.70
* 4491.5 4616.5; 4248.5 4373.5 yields 1.95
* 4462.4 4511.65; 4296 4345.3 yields 1.65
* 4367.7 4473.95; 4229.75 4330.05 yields 1.56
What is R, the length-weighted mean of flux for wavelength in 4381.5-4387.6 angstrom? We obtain 81.1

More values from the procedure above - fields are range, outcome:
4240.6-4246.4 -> 70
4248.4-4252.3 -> 65.8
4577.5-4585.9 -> 167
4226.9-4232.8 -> 26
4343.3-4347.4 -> 99.3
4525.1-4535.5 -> 129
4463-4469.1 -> 129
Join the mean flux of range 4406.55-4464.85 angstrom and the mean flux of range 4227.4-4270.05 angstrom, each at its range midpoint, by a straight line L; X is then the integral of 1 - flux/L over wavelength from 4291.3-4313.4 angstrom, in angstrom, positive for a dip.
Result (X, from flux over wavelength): 0.8 angstrom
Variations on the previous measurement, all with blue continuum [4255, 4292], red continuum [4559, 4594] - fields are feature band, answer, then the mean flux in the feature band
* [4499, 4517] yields -0.8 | 157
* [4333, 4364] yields -2.1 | 99.7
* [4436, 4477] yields 3.0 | 122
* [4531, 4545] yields 2.1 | 137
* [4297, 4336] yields -1.5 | 85.5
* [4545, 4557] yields 0.4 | 159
